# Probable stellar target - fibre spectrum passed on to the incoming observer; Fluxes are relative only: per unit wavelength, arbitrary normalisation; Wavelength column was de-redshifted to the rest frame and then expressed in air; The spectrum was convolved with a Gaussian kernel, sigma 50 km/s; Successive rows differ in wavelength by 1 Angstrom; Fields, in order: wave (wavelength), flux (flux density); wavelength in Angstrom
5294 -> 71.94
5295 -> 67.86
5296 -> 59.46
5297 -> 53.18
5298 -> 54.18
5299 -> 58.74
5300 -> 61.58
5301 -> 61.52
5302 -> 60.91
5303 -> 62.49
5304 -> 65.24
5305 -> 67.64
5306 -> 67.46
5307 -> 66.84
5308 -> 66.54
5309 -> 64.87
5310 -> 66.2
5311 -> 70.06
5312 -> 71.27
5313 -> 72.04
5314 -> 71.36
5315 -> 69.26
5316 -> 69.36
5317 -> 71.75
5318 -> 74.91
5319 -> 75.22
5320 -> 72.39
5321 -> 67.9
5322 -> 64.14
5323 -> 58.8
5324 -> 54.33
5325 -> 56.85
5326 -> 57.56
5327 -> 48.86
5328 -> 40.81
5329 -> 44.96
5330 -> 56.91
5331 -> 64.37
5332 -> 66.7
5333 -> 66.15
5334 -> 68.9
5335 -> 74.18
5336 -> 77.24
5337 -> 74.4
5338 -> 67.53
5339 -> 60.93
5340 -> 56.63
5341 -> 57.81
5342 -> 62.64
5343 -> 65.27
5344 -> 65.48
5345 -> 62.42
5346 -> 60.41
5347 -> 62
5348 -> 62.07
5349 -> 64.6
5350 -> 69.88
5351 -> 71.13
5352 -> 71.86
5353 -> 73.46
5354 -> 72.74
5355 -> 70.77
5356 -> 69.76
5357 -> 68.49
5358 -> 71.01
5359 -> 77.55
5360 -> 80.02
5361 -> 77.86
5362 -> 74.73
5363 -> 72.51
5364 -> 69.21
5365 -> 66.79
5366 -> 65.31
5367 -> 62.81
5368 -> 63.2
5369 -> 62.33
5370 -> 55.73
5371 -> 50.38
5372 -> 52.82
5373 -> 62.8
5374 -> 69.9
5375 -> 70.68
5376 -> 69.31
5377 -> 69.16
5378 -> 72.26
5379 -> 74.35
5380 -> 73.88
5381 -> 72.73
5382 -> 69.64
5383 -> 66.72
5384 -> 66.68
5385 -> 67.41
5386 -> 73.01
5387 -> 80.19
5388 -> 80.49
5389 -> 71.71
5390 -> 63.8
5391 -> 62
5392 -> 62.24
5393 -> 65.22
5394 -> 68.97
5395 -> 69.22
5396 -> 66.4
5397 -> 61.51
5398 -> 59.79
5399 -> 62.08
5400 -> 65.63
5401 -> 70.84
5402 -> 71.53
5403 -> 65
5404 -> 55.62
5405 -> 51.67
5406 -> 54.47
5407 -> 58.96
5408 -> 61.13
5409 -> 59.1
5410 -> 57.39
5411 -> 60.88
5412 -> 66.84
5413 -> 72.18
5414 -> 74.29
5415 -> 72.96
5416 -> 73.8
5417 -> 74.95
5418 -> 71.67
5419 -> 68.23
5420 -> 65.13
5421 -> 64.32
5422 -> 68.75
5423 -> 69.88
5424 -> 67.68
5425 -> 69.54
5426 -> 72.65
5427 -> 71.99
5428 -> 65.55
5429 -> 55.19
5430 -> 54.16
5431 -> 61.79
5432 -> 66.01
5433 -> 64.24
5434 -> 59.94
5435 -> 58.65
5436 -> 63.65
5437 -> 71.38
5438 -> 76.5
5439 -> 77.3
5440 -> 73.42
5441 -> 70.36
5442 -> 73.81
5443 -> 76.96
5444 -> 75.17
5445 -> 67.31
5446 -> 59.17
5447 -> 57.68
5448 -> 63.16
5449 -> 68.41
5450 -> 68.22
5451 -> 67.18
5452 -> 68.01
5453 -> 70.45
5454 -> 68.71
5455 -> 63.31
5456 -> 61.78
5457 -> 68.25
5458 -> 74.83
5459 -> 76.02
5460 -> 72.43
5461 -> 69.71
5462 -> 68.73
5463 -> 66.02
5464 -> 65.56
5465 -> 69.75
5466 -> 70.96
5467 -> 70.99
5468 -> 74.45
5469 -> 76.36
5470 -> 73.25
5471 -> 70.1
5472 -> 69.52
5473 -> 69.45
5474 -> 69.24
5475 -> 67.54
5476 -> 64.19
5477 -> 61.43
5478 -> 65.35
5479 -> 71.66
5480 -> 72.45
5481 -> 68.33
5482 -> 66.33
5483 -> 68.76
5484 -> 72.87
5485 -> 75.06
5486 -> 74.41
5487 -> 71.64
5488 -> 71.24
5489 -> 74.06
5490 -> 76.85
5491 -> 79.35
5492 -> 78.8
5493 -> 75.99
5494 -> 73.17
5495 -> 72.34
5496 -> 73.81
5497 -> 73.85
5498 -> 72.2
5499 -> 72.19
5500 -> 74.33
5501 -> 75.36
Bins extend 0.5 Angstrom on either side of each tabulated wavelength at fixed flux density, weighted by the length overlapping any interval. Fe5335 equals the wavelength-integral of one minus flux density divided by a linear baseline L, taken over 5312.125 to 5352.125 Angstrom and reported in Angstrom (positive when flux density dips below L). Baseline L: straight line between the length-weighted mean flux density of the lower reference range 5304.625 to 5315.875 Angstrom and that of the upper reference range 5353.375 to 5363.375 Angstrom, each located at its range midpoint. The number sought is 3.6 Angstrom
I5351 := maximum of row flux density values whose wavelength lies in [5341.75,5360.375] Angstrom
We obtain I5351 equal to 80.02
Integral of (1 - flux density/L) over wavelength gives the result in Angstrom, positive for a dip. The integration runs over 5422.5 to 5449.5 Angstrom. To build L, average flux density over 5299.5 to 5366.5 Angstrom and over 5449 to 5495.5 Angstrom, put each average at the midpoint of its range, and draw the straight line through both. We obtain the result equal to 0.9 Angstrom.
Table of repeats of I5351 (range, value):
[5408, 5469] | 77.3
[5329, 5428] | 80.49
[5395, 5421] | 74.95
